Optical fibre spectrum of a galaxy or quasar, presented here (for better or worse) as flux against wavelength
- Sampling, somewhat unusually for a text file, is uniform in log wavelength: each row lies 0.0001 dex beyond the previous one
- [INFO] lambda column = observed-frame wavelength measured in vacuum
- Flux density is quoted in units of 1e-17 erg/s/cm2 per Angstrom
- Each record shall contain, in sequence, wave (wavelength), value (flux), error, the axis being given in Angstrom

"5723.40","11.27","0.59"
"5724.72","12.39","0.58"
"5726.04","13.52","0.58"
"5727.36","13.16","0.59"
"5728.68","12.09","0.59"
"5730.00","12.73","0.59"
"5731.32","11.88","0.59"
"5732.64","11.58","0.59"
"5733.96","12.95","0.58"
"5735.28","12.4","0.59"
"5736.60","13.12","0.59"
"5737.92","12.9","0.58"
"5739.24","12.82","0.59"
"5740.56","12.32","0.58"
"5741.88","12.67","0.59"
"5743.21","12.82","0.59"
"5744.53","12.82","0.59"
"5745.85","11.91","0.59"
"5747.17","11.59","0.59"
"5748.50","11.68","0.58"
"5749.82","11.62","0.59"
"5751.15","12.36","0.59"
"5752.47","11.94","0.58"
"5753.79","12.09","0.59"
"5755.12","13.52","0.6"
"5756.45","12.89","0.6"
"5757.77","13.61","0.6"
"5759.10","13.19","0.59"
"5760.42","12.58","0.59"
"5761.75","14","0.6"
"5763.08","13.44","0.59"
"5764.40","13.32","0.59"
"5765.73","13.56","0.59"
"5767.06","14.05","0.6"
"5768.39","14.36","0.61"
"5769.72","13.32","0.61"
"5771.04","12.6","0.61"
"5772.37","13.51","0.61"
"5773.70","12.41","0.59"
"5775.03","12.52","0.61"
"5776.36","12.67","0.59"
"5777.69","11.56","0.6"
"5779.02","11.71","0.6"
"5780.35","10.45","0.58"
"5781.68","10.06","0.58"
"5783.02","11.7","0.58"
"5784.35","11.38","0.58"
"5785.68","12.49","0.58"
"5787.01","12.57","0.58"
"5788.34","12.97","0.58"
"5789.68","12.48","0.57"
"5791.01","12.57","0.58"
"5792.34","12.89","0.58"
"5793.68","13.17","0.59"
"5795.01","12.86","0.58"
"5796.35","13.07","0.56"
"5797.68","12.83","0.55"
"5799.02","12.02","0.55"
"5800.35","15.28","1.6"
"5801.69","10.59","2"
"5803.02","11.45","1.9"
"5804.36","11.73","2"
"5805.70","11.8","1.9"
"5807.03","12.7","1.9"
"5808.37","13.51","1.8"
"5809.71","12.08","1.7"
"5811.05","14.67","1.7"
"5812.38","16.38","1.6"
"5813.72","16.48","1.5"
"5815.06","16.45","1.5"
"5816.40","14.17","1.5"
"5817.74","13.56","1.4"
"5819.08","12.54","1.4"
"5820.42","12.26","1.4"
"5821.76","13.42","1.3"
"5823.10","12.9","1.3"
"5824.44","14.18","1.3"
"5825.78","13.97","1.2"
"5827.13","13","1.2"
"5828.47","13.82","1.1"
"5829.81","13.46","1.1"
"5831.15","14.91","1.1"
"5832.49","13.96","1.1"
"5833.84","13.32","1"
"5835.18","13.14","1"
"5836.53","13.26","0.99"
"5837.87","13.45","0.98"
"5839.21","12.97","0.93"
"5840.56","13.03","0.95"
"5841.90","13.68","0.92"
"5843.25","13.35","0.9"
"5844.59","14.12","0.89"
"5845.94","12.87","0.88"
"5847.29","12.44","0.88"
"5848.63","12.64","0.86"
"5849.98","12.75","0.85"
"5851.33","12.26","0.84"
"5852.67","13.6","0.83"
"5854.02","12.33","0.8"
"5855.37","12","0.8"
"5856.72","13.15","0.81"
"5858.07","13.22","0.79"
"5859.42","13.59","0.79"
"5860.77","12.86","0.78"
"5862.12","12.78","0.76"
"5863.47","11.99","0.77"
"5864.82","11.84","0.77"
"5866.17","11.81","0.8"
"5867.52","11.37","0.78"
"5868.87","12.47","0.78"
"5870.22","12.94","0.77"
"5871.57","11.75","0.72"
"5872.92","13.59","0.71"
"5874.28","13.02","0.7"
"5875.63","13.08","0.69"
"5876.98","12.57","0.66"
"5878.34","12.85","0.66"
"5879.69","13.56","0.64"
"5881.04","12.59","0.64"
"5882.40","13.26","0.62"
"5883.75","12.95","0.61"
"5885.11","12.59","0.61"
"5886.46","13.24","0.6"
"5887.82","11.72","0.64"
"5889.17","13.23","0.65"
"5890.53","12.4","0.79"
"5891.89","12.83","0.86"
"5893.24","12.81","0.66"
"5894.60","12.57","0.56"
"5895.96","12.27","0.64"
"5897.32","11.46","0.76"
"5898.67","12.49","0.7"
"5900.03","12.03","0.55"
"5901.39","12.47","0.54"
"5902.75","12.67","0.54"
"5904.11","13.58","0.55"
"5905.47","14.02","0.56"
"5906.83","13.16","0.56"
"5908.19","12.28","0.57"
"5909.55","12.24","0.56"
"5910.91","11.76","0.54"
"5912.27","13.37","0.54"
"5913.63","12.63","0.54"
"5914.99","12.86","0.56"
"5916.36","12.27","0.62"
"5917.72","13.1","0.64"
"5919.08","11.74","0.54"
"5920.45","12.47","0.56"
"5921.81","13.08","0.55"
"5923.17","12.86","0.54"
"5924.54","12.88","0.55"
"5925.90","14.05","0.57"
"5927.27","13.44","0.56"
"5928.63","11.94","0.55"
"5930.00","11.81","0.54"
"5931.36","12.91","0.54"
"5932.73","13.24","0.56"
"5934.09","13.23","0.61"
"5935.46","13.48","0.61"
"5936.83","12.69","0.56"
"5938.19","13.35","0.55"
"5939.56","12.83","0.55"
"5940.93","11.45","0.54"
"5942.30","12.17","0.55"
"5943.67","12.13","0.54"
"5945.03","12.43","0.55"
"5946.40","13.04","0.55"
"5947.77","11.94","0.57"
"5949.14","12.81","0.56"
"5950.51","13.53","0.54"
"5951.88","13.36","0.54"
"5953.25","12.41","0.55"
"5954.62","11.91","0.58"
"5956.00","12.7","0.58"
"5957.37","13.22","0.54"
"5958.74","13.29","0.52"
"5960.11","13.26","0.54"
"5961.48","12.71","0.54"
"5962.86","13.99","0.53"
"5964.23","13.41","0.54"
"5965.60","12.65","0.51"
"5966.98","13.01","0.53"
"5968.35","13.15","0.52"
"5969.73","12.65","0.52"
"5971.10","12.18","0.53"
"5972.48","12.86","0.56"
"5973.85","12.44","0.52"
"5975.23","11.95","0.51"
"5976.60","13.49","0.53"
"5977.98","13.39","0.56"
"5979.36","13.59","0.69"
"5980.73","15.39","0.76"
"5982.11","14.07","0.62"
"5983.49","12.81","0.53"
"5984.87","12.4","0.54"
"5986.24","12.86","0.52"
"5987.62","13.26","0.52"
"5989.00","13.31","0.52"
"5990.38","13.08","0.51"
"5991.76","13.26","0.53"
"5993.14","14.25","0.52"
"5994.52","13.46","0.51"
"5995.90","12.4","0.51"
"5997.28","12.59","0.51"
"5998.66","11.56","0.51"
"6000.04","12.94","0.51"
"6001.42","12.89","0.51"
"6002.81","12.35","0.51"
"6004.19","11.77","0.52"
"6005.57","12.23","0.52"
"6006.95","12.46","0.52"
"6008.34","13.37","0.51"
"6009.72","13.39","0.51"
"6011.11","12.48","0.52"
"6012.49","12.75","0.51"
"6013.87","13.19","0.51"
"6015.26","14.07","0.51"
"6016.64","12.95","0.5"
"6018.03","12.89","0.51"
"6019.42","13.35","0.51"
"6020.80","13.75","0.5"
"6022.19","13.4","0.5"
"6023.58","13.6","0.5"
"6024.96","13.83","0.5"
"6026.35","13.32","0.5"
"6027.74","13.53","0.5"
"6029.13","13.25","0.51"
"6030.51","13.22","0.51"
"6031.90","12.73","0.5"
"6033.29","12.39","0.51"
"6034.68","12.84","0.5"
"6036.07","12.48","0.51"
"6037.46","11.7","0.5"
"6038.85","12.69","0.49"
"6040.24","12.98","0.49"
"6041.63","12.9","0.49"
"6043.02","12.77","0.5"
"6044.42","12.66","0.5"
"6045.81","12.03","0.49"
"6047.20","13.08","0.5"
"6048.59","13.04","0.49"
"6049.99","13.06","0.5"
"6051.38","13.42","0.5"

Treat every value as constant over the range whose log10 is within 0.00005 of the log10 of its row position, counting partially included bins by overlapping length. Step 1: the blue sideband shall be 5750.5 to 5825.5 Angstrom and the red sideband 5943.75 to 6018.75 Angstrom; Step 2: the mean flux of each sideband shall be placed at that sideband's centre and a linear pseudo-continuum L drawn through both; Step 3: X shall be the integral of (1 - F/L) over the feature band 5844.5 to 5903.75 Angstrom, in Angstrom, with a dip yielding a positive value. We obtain 1.4 Angstrom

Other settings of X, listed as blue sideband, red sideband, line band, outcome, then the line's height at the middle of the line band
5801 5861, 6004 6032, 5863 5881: 1.0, 13.3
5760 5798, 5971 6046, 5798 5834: -2.2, 12.7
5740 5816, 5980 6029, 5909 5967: 1.1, 13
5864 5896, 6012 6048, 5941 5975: 0.2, 12.8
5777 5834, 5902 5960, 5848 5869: 0.6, 12.9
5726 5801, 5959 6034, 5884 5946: 1.2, 12.9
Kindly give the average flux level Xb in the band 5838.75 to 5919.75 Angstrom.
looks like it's 12.7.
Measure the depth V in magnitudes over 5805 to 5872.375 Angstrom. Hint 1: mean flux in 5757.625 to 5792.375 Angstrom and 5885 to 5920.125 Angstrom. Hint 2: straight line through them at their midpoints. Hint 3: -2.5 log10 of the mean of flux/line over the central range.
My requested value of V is -0.05 mag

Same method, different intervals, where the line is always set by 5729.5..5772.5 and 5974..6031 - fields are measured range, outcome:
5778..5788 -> 0.12 mag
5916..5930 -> 0.02 mag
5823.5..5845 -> -0.06 mag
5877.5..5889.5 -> 0.01 mag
